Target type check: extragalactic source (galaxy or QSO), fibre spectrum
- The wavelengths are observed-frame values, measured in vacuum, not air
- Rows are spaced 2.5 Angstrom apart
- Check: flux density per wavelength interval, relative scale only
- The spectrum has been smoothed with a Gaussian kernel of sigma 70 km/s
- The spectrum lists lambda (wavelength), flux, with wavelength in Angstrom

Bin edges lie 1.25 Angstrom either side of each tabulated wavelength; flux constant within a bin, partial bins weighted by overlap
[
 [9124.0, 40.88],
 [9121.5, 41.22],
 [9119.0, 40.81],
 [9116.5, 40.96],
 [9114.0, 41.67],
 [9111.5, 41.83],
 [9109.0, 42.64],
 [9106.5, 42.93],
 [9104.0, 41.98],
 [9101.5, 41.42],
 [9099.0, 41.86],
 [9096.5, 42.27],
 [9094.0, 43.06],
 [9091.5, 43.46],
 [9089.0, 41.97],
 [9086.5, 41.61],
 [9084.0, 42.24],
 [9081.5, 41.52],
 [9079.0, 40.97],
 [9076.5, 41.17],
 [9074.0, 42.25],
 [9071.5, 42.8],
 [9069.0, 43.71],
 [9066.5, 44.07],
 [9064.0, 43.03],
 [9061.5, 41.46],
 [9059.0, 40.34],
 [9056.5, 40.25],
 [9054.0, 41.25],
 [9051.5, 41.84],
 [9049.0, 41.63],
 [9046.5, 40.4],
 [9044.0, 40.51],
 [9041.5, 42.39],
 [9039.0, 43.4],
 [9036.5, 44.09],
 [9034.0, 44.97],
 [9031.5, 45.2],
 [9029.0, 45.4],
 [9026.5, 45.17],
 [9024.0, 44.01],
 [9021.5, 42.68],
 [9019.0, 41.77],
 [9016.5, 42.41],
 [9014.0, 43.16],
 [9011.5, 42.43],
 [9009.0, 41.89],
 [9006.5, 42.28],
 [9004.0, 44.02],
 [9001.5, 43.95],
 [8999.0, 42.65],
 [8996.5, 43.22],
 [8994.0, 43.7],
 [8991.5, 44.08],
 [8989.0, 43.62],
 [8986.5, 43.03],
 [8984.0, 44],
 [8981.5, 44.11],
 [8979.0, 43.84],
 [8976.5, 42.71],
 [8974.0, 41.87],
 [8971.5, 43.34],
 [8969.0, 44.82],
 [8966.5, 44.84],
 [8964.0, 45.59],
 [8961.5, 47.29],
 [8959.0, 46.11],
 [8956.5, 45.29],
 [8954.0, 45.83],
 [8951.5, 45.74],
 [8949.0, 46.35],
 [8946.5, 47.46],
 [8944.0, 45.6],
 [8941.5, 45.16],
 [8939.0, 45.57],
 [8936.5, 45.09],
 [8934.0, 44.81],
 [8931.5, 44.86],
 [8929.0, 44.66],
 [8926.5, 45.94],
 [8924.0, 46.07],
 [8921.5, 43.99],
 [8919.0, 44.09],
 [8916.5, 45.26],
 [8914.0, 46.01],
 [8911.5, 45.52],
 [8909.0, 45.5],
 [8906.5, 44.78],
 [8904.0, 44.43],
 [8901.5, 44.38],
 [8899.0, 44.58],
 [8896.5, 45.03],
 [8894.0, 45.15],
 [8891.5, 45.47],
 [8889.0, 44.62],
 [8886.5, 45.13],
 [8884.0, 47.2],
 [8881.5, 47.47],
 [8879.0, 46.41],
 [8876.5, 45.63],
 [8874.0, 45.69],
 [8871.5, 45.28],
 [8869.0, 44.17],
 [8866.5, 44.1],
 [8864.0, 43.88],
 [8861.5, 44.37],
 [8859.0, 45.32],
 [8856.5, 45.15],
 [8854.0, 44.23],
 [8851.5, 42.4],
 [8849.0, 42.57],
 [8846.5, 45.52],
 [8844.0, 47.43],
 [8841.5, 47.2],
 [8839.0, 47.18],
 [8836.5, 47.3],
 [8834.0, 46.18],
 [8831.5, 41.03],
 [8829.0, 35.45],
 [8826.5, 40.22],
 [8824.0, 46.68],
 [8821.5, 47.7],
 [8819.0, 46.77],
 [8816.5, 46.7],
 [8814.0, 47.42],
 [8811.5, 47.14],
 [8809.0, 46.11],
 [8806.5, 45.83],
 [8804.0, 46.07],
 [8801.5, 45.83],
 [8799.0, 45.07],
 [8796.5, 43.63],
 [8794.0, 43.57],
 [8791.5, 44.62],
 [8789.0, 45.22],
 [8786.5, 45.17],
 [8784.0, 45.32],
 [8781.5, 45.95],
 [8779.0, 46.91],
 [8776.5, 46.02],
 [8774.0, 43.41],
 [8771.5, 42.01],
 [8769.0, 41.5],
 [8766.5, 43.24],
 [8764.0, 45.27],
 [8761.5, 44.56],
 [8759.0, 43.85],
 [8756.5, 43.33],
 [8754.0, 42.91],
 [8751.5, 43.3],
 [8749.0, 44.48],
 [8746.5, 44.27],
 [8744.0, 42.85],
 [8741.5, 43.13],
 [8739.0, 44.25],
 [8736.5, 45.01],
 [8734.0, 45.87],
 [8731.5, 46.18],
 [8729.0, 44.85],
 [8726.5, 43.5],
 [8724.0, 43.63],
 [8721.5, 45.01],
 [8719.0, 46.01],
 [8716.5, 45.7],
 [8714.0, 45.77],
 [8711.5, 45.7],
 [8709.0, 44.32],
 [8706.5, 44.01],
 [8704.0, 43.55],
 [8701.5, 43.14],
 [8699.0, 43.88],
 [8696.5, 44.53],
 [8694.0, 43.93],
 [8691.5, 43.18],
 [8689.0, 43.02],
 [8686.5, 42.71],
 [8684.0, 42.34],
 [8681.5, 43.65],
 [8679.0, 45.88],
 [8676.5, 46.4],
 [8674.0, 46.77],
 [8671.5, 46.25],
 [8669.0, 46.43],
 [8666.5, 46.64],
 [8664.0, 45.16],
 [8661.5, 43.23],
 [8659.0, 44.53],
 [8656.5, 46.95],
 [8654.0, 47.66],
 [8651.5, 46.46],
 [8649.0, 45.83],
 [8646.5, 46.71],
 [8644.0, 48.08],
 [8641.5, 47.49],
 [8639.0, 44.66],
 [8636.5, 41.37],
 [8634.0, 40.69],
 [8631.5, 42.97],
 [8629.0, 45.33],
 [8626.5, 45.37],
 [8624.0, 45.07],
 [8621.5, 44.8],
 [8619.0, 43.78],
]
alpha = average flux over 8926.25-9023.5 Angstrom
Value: 44.2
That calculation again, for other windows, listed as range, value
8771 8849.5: 45.2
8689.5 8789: 44.3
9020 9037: 44.5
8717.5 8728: 44.6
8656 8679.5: 45.8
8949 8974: 45.3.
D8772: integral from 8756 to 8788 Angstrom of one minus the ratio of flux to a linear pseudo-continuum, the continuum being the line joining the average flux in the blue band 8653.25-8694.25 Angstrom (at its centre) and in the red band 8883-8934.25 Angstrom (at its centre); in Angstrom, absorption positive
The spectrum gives 0.47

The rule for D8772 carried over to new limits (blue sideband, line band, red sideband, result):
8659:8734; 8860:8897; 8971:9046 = -1.2 Angstrom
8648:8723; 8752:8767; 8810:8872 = 0.3 Angstrom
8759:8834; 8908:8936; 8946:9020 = -0.6 Angstrom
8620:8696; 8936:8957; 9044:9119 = -1.4 Angstrom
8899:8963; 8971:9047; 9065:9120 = 1.0 Angstrom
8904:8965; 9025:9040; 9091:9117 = -0.4 Angstrom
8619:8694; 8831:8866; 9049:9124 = -1.1 Angstrom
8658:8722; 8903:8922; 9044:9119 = -0.8 Angstrom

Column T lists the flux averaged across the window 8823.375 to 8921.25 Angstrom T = 44.8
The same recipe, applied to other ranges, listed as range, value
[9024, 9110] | 42.5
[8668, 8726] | 44.6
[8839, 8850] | 45.9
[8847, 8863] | 44.1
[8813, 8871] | 44.7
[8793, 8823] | 46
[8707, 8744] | 44.8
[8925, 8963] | 45.7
